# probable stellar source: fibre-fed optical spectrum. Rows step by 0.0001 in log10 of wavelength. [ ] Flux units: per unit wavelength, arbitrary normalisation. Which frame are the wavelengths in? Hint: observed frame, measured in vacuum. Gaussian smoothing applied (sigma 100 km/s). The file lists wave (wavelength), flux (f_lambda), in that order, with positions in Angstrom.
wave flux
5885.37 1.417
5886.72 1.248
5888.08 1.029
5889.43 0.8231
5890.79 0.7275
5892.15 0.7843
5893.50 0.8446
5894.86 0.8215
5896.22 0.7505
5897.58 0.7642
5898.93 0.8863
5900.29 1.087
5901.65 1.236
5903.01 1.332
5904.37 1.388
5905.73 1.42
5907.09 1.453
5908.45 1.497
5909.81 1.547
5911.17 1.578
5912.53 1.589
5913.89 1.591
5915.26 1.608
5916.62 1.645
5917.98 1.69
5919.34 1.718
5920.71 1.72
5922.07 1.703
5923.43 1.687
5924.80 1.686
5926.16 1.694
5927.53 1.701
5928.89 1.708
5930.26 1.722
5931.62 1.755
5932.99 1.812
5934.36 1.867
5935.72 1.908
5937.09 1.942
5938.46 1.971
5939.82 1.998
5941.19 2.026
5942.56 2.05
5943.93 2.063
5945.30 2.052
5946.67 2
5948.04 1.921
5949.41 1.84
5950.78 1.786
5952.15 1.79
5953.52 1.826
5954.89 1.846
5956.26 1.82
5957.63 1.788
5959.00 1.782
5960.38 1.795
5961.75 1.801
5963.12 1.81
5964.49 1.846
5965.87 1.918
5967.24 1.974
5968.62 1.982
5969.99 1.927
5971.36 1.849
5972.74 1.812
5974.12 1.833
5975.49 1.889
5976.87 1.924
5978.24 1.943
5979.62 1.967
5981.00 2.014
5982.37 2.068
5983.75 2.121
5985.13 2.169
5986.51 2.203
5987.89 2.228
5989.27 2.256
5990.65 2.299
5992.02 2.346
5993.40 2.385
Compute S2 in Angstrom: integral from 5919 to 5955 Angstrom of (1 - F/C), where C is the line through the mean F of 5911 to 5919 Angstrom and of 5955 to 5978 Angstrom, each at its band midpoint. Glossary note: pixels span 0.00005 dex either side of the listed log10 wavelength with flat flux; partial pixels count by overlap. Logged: -2.5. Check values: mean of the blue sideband 1.62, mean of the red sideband 1.86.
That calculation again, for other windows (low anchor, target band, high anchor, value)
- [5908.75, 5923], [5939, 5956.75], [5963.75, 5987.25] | -1.1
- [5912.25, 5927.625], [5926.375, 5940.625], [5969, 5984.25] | -0.8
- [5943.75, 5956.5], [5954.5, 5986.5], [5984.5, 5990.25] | 2.4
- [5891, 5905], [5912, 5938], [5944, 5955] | -4.9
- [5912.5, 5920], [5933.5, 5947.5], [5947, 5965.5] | -1.8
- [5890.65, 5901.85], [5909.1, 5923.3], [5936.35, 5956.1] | -3.8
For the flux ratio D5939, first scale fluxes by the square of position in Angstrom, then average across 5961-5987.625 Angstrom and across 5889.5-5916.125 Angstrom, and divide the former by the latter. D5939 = 1.67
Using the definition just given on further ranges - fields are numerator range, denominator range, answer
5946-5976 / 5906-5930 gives 1.15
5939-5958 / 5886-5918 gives 1.60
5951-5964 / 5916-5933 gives 1.07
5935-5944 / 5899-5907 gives 1.58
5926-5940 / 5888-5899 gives 2.28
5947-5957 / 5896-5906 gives 1.68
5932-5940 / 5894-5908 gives 1.73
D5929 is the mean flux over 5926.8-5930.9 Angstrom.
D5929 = 1.71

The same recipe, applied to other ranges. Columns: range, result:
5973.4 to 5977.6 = 1.88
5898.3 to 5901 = 0.99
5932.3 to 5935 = 1.83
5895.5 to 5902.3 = 0.943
